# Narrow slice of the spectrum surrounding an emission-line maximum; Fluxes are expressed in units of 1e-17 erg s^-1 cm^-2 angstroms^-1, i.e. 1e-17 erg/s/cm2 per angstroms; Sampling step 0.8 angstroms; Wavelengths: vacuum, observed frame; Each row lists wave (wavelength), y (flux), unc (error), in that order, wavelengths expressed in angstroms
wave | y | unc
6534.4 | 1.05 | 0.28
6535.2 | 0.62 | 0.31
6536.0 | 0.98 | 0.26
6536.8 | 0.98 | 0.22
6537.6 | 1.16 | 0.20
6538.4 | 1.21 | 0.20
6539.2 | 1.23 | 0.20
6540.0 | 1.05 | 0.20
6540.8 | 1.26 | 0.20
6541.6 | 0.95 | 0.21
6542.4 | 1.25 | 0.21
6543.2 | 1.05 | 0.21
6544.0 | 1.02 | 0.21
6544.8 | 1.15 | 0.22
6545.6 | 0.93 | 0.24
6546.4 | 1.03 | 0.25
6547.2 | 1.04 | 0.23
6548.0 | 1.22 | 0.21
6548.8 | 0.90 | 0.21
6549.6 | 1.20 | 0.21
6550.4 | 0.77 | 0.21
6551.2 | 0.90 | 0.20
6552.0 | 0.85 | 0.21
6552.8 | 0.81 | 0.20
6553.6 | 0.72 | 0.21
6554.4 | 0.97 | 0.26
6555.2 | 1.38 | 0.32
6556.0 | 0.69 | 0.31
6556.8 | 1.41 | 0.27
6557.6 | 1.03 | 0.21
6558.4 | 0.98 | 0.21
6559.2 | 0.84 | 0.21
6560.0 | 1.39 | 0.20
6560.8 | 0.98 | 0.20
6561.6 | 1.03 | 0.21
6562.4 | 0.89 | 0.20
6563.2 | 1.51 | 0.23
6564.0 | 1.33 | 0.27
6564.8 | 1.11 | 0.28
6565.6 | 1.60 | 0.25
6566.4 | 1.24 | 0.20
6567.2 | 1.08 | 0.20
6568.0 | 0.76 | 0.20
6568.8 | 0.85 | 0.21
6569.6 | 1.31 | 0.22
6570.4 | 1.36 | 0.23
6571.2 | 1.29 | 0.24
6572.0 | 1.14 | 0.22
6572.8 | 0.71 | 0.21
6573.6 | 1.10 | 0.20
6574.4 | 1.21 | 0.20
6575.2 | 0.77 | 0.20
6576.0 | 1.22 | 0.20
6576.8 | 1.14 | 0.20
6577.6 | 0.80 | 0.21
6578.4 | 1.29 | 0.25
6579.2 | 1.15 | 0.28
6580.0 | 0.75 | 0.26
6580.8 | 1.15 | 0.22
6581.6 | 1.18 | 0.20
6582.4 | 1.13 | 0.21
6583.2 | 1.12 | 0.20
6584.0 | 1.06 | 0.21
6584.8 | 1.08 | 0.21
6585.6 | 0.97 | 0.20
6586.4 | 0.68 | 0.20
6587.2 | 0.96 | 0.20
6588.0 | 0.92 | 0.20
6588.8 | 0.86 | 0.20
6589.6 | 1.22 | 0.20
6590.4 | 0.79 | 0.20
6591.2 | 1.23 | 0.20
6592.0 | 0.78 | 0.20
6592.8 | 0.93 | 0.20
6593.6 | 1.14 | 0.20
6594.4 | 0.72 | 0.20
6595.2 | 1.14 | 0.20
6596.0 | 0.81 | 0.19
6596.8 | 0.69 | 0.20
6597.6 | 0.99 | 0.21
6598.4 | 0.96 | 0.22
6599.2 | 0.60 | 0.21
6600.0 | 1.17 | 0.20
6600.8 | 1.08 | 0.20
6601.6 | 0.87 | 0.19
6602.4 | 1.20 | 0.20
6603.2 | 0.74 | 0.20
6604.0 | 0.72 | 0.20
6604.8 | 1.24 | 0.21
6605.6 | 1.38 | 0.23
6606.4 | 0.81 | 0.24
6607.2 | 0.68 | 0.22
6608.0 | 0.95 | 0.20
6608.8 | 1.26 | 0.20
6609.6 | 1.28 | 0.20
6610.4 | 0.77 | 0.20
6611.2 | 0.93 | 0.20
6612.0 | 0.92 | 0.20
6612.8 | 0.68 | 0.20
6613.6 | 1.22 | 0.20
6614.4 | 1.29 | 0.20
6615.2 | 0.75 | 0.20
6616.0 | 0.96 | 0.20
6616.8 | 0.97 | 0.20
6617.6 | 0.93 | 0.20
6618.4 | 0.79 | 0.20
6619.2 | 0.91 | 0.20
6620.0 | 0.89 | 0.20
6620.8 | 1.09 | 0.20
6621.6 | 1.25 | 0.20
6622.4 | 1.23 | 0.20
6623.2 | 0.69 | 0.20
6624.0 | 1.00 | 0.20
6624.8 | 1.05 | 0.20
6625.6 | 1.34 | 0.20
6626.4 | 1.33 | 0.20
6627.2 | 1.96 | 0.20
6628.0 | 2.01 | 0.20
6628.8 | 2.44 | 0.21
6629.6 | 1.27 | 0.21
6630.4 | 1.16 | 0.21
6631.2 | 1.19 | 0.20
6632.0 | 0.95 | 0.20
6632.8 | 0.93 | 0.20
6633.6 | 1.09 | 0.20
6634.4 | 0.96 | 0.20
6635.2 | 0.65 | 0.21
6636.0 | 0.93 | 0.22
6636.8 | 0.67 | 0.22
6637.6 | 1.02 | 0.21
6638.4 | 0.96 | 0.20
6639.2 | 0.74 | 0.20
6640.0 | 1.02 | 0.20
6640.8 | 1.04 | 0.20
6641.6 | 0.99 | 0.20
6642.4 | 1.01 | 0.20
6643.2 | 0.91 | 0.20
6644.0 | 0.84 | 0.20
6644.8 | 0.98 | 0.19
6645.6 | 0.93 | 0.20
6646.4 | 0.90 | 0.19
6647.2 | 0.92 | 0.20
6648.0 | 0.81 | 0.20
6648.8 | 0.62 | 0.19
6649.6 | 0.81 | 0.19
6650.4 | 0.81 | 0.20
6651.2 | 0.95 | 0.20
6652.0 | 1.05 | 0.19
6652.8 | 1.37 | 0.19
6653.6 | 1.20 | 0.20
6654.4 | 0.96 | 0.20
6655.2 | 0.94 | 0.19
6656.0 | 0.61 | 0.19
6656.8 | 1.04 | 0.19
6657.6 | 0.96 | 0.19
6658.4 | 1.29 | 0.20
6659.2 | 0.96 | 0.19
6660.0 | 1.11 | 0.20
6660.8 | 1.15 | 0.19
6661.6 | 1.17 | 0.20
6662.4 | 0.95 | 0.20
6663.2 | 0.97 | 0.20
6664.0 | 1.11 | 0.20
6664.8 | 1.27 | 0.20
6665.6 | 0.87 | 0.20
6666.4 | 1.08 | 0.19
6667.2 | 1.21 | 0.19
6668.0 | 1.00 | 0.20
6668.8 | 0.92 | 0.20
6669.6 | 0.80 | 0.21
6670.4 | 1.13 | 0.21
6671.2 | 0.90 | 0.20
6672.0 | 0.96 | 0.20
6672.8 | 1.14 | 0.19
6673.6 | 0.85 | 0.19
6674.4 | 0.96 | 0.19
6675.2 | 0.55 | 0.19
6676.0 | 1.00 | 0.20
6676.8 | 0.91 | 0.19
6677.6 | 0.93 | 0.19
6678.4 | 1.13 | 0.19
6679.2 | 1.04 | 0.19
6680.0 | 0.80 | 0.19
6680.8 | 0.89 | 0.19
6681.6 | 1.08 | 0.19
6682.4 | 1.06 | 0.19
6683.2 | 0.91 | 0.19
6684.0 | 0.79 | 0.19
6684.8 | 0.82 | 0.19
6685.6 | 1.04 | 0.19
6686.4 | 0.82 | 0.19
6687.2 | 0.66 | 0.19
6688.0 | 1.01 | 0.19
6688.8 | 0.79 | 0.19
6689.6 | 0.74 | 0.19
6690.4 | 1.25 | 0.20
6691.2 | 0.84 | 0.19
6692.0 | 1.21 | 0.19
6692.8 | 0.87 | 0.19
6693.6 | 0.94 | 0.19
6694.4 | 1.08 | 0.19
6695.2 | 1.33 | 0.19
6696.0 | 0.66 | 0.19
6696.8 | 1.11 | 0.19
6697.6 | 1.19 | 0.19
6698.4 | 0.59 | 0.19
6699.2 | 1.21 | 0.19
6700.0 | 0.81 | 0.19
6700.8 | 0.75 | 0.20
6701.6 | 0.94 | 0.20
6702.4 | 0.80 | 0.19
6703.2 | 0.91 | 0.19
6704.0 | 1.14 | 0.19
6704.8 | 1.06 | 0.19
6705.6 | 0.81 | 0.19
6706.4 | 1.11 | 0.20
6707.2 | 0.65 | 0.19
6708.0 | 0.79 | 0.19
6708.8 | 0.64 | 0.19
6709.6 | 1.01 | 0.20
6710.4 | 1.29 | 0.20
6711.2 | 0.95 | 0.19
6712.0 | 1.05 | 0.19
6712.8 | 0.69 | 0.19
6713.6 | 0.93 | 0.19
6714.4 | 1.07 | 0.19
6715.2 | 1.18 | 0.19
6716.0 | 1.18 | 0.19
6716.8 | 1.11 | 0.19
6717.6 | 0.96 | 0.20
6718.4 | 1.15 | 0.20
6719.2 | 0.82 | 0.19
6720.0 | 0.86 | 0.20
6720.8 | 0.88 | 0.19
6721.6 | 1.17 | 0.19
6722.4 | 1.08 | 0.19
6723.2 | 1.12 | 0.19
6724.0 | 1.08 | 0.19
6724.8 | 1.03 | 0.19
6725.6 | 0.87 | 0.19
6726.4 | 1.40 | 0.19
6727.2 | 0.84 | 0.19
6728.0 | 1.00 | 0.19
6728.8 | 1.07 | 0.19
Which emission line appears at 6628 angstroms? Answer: [O III]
